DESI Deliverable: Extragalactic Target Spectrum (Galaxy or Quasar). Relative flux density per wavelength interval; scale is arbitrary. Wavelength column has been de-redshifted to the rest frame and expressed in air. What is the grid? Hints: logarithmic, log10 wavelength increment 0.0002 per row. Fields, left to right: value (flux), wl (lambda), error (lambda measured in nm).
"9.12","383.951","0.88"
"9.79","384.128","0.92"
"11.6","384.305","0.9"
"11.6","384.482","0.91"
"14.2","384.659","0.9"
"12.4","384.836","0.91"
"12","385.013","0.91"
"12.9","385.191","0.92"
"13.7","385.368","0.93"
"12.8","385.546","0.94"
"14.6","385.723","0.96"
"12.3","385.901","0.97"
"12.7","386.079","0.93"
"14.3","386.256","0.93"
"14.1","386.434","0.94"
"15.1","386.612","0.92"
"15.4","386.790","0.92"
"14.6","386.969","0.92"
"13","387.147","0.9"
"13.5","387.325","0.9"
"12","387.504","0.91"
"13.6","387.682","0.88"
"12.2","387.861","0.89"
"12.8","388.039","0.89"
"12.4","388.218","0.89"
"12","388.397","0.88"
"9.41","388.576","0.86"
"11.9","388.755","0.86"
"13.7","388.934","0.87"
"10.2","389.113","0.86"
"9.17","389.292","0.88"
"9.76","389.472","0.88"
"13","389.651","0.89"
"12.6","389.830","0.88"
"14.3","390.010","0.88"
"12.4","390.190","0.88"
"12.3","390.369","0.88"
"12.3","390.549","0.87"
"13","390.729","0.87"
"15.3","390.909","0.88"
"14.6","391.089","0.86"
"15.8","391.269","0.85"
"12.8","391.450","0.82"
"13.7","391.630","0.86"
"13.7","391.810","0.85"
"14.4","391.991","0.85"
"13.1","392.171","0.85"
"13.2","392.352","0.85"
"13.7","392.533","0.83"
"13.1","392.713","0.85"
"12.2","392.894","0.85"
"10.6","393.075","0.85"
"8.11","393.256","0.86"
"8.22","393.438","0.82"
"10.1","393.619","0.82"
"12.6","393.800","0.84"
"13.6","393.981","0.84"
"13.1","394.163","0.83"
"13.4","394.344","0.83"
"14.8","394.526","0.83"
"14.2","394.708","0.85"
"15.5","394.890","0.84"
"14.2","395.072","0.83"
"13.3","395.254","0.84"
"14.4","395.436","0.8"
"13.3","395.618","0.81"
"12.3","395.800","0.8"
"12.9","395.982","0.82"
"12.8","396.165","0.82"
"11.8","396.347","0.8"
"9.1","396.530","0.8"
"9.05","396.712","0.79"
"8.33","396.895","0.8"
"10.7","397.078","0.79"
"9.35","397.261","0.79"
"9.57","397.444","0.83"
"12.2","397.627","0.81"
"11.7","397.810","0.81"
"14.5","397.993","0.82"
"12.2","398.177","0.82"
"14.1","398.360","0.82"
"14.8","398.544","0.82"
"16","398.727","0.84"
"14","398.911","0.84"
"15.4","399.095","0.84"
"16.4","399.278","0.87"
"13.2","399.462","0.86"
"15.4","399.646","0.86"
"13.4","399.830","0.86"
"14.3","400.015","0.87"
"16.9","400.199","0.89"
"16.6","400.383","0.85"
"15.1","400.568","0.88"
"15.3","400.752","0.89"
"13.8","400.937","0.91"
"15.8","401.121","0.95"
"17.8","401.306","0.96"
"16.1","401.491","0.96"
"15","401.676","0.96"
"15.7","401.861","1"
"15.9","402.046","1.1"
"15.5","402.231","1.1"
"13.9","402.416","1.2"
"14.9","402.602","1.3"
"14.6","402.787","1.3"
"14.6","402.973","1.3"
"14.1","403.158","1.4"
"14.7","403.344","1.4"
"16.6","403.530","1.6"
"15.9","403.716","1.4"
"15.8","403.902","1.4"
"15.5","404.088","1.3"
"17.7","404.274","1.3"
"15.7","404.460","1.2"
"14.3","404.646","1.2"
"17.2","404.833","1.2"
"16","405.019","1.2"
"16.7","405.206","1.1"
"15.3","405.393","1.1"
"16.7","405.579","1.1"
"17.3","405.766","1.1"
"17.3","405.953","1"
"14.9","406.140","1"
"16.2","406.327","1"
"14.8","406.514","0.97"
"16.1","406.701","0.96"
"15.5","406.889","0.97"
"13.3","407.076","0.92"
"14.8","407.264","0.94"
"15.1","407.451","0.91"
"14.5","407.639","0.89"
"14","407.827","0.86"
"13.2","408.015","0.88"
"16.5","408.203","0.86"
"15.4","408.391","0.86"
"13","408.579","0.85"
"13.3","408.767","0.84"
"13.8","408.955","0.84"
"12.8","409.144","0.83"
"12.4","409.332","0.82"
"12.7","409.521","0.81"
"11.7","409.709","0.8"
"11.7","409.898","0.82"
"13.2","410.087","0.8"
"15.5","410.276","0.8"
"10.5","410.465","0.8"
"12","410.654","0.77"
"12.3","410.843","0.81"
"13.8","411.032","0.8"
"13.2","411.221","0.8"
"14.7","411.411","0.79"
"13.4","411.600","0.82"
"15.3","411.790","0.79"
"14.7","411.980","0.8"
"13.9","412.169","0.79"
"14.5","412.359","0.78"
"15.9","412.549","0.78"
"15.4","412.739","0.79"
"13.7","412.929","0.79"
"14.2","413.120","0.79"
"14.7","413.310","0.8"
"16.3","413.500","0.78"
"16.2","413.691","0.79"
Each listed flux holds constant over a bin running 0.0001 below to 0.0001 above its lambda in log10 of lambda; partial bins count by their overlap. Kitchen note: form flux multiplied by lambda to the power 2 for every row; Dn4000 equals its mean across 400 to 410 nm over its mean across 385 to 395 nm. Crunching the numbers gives 1.26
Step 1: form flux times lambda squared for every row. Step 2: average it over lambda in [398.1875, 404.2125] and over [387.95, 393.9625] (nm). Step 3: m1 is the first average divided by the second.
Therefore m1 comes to 1.30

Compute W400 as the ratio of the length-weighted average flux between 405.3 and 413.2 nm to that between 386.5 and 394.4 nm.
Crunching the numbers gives 1.13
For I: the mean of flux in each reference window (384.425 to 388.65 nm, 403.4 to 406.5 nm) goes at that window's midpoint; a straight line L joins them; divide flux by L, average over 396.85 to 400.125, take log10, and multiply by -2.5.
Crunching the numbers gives 0.15 mag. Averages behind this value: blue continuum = 13.1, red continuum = 16.1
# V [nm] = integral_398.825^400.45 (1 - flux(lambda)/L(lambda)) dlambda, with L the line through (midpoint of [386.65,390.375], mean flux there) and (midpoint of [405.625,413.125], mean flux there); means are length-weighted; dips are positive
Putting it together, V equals -0.21 nm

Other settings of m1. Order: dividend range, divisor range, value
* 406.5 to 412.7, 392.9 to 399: 1.21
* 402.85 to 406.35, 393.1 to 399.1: 1.34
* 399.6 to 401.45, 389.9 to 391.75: 1.19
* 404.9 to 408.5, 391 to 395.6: 1.26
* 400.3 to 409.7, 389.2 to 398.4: 1.29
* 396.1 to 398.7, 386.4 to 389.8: 0.97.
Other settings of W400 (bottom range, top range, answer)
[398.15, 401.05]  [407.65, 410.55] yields 0.90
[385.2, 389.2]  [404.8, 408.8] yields 1.18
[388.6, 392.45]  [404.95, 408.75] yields 1.19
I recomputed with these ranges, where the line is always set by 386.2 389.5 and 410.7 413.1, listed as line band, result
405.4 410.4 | -0.04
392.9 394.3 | 0.17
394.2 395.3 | -0.09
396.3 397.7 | 0.31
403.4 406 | -0.18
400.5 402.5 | -0.15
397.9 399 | -0.08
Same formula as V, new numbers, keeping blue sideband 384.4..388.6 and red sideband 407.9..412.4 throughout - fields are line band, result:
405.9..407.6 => -0.23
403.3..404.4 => -0.22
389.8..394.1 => 0.15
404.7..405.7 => -0.22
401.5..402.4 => -0.14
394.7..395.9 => -0.05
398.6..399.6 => -0.13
